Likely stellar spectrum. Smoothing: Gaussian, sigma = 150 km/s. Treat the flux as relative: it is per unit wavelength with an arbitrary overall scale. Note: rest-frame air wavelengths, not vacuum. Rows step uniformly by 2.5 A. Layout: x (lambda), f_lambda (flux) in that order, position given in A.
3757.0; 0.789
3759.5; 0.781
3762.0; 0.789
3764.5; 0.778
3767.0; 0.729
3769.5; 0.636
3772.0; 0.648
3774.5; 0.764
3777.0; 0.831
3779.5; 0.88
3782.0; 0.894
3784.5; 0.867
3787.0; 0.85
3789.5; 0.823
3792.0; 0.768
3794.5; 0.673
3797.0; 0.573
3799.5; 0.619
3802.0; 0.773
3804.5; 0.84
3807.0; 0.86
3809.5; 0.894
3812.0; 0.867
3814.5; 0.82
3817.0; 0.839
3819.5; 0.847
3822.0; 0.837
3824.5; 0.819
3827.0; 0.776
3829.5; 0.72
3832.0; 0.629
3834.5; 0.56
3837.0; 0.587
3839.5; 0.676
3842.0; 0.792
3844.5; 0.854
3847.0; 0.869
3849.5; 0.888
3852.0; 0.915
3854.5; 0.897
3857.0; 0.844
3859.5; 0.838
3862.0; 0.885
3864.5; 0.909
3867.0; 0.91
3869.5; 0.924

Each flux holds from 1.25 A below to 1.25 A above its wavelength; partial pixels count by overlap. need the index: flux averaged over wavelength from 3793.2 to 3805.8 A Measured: 0.697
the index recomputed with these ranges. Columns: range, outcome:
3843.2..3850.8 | 0.87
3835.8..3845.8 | 0.729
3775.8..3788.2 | 0.865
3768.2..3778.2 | 0.719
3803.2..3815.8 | 0.856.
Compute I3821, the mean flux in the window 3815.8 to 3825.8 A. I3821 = 0.835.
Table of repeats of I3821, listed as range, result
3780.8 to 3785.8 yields 0.88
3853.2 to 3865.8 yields 0.875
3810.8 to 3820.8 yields 0.843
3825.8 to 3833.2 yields 0.708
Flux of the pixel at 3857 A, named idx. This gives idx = 0.844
